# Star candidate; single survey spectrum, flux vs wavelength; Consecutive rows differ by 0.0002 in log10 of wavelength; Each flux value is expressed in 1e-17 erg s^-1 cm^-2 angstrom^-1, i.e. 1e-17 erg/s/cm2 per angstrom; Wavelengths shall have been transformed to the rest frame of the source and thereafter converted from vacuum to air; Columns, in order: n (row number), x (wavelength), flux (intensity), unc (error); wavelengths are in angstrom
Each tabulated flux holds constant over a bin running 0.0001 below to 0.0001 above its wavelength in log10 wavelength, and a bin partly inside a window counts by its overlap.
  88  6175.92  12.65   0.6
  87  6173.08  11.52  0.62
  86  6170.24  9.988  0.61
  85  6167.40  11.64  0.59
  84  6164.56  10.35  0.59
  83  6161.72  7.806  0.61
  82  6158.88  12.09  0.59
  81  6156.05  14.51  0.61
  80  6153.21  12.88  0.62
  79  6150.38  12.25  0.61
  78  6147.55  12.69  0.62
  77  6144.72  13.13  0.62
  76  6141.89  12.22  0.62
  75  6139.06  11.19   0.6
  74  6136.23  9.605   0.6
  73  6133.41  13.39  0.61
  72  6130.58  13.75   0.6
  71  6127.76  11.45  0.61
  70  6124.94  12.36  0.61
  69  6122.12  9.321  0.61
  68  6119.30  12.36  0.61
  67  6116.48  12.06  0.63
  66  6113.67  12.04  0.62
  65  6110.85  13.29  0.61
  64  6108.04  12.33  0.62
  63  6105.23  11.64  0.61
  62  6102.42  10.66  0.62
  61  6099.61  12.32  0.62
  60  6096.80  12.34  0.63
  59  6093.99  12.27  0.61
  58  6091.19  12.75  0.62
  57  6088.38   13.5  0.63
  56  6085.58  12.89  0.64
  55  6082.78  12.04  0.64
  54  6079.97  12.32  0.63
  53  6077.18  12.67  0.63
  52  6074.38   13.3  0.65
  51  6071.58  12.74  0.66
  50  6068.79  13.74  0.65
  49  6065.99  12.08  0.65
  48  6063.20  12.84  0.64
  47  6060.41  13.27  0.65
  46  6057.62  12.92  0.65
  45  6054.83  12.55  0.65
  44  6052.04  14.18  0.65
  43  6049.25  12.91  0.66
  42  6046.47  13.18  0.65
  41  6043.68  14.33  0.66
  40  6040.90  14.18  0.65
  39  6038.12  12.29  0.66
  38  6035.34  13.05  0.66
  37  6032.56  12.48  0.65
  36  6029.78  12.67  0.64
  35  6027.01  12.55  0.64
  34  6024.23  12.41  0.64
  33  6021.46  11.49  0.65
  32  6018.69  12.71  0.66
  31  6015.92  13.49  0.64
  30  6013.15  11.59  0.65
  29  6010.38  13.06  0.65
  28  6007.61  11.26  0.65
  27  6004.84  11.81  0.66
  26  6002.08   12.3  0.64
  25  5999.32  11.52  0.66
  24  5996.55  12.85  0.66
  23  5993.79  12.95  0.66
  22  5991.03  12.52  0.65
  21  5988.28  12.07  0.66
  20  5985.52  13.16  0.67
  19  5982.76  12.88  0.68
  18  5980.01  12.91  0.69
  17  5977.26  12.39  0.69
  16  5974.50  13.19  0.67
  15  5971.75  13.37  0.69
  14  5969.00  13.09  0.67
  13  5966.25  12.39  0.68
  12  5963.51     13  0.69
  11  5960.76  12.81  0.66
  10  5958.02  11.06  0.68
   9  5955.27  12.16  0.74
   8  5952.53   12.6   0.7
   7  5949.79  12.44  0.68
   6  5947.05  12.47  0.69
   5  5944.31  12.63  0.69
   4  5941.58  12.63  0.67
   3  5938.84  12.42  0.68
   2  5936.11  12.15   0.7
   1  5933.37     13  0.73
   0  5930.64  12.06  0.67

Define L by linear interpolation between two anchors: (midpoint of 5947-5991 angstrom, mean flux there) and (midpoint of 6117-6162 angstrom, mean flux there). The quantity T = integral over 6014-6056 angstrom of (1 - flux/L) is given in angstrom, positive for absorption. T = -1.9 angstrom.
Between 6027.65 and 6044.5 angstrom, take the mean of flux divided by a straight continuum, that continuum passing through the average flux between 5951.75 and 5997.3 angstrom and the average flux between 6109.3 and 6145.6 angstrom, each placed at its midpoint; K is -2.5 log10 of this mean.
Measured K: -0.060 mag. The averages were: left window 12.7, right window 12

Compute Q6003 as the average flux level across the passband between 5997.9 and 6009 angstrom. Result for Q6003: 11.7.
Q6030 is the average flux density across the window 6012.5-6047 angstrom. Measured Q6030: 12.8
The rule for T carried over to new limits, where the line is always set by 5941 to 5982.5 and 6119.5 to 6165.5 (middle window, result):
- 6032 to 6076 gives -3.30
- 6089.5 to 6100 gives -0.36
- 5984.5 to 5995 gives -0.13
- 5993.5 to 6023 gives 0.40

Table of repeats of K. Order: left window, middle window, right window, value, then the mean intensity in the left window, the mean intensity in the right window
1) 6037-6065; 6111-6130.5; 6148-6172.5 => 0.02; 13.3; 11.5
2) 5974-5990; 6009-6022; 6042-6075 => 0.03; 12.7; 13.2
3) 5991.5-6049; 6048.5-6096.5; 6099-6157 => -0.04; 12.6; 12.1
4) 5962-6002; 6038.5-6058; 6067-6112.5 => -0.07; 12.7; 12.5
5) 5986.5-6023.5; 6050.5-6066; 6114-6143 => -0.08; 12.3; 11.8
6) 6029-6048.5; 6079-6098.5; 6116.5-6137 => -0.01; 13.2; 11.8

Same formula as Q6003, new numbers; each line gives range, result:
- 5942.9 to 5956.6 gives 12.5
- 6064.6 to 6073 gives 12.8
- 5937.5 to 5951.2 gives 12.5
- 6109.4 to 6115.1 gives 12.7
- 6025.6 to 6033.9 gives 12.6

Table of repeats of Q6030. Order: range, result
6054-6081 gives 12.9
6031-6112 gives 12.8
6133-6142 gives 11.3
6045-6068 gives 13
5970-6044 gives 12.6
